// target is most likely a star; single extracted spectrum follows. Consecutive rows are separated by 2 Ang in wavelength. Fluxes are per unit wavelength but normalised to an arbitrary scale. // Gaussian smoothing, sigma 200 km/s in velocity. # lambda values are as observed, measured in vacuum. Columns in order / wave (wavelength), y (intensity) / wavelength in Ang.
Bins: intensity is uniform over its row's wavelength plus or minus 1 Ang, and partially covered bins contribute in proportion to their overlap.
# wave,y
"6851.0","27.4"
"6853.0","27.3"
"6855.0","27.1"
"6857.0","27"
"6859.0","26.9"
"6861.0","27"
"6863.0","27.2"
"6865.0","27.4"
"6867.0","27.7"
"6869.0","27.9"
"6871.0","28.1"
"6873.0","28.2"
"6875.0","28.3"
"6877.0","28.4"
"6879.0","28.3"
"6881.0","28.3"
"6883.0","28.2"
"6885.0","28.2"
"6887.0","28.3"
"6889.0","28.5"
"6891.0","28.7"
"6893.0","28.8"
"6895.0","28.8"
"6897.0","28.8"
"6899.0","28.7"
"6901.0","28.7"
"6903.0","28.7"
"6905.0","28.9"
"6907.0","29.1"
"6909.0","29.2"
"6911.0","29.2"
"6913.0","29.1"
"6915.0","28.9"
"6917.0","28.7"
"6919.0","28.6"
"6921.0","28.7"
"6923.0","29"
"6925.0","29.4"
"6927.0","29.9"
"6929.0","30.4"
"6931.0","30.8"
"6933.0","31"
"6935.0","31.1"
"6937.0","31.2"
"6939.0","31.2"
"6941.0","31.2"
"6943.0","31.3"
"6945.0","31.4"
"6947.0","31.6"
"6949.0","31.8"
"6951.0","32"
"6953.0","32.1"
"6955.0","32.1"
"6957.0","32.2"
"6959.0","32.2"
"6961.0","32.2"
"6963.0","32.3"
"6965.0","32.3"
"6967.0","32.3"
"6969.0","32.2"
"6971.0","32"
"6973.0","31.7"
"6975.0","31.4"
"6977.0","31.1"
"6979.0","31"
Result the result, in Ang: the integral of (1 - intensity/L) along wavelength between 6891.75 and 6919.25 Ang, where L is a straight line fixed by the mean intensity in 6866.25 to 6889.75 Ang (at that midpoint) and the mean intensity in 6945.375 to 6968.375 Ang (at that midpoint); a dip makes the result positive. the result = 0.6 Ang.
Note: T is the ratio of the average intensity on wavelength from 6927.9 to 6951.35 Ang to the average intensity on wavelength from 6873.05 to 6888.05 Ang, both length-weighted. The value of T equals 1.1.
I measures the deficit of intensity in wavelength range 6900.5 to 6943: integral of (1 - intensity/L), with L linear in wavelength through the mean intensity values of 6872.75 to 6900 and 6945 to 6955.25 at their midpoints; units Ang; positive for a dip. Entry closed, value 0.9 Ang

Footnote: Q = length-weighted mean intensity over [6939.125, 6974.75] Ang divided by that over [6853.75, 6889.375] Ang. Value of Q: 1.1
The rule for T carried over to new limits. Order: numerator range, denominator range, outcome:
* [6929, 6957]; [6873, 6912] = 1.10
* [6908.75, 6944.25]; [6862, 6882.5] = 1.07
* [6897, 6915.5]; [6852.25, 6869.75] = 1.06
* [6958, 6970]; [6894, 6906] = 1.12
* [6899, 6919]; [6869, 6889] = 1.02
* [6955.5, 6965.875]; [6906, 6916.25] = 1.11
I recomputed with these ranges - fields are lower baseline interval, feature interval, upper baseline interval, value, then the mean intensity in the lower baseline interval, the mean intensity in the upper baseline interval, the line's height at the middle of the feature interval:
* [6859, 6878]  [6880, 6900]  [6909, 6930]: -0.1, 27.8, 29.2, 28.4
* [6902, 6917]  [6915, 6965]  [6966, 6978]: -0.9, 29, 31.8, 30.4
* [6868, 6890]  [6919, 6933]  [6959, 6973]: 0.3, 28.2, 32.2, 30.4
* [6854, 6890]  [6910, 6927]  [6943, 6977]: 0.6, 27.8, 31.9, 30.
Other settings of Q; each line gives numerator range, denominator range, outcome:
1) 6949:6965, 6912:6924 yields 1.11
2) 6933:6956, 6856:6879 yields 1.14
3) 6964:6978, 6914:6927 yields 1.10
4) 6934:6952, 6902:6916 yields 1.08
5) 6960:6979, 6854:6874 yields 1.16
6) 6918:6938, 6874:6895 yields 1.06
